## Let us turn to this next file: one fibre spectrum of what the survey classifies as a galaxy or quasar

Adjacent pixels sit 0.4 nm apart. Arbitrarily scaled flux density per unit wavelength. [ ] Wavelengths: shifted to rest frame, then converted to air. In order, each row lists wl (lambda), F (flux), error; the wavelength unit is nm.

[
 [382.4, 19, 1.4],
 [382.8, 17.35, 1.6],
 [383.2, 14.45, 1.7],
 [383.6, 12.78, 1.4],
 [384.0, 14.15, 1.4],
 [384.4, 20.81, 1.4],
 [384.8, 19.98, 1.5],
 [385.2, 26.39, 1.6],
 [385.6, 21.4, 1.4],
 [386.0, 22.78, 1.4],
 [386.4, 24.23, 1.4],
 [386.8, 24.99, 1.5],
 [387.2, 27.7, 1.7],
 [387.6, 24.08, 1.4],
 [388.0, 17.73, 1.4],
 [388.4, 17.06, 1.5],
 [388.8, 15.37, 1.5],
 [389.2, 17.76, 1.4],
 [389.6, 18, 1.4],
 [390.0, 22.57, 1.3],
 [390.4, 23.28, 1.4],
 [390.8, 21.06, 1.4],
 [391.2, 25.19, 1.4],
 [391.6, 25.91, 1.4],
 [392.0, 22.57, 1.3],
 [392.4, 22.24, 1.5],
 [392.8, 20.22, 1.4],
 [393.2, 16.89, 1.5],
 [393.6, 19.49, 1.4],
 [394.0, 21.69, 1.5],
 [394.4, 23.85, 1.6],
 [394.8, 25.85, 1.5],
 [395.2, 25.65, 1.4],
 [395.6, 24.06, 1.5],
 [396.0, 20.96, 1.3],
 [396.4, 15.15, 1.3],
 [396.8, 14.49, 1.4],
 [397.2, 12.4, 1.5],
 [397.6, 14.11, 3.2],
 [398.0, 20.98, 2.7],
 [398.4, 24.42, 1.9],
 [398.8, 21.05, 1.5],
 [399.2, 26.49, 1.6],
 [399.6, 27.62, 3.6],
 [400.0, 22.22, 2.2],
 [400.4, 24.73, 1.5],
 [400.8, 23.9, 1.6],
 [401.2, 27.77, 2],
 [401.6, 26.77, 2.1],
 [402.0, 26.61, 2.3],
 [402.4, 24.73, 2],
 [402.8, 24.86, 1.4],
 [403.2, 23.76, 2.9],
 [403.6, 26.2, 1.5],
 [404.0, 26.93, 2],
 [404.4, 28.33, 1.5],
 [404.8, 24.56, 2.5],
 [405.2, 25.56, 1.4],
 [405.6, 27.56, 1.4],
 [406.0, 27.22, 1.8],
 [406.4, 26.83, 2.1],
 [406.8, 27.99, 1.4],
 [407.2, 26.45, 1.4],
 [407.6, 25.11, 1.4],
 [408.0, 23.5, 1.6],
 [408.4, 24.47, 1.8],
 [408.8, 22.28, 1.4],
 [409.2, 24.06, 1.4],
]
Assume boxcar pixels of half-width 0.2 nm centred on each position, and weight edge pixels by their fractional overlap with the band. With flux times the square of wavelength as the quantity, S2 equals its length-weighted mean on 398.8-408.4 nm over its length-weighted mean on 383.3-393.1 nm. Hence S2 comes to 1.32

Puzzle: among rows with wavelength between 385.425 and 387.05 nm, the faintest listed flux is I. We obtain 21.4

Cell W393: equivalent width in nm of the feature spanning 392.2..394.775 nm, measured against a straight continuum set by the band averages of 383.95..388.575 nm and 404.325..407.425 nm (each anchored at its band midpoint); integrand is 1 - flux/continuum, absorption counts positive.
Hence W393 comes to 0.29 nm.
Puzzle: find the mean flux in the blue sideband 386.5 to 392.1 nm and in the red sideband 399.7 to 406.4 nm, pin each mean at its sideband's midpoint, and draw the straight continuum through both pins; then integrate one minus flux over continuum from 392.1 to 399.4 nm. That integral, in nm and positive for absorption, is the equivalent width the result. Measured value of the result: 0.93 nm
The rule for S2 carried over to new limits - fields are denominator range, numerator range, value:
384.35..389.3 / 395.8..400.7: 1.00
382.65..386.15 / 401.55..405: 1.51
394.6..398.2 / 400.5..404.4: 1.38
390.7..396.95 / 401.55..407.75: 1.28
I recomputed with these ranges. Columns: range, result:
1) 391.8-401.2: 12.4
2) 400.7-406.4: 23.76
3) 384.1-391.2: 15.37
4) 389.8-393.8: 16.89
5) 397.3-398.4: 14.11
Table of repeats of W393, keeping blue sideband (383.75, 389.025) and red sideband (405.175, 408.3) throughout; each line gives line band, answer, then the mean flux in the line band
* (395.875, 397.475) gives 0.560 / 15.4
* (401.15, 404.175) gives -0.074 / 25.9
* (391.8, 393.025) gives 0.060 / 21.6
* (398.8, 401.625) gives -0.070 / 25.2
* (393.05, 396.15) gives 0.111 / 22.4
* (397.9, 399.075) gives 0.081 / 22.5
